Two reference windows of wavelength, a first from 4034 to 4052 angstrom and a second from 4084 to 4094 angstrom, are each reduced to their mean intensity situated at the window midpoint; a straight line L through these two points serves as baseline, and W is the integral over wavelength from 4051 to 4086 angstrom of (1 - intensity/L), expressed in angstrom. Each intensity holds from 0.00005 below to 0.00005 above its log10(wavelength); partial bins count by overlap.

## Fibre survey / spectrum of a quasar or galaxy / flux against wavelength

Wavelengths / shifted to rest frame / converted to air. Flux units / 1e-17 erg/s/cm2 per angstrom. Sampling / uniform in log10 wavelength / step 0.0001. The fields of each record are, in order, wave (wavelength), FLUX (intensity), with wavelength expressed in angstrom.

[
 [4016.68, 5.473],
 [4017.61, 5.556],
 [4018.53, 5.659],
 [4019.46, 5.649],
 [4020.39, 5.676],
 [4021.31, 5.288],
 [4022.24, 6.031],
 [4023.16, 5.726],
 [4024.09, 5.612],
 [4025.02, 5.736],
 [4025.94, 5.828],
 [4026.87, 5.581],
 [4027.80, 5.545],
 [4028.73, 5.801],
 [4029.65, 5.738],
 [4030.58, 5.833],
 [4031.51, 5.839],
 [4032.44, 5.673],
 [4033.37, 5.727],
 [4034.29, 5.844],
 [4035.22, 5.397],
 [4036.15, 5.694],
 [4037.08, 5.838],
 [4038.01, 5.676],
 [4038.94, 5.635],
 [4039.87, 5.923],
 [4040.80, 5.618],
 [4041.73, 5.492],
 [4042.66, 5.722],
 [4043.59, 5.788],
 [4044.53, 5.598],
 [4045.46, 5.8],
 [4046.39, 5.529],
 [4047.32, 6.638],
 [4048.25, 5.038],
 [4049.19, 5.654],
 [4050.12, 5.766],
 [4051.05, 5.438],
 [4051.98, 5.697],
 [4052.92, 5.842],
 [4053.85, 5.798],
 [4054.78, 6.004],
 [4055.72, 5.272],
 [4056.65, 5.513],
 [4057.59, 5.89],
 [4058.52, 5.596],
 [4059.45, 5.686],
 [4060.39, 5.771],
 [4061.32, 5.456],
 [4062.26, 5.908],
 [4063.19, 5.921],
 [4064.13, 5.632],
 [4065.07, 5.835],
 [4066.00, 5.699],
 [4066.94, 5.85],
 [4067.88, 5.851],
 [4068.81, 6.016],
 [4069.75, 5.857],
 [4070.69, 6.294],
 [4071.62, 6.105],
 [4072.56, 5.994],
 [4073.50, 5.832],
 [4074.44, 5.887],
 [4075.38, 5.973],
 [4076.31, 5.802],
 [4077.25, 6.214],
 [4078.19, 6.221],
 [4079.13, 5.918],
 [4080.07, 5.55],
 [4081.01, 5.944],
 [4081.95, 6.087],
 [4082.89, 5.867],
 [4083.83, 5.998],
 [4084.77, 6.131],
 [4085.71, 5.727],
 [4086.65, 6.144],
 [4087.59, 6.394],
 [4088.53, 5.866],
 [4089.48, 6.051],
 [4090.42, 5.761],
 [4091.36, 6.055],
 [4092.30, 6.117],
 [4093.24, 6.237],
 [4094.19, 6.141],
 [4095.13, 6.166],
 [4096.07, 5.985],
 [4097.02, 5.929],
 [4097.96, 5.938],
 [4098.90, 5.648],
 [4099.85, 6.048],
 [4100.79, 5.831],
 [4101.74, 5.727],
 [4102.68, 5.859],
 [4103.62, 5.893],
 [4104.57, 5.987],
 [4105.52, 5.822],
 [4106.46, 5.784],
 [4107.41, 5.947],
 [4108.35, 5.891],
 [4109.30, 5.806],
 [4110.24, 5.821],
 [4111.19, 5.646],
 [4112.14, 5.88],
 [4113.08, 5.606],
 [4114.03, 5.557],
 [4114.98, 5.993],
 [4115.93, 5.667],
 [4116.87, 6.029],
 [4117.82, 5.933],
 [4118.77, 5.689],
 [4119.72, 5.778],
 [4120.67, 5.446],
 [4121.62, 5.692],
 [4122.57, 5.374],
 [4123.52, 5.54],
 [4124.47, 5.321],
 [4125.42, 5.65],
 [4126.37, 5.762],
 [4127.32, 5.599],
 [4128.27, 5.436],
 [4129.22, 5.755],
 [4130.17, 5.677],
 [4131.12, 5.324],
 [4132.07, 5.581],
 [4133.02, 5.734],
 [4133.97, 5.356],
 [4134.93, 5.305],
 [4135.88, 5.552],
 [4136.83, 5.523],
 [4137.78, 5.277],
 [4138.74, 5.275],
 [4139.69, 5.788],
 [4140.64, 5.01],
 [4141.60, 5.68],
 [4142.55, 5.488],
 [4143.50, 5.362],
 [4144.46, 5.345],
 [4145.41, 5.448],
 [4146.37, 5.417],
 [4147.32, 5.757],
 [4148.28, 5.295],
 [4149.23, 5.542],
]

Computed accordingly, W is 0.2 angstrom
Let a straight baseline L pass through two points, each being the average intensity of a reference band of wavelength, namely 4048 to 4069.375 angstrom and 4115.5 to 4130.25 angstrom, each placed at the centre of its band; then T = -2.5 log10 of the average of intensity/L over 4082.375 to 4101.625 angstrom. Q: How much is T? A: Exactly -0.059 mag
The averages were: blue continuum 5.71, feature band 6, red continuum 5.65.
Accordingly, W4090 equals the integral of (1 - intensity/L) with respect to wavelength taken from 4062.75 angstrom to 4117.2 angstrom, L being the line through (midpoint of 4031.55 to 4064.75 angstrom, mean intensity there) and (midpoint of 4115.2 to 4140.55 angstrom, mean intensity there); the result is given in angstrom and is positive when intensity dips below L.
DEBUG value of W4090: -2.76 angstrom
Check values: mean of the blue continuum 5.7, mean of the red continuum 5.58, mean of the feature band 5.92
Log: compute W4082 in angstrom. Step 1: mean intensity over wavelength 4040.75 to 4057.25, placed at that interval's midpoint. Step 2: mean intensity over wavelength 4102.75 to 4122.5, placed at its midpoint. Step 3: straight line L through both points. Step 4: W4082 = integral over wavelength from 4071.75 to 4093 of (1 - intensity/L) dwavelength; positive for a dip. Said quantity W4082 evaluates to -0.92 angstrom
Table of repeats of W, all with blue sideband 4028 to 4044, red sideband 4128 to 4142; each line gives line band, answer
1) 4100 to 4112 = -0.62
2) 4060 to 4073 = -0.52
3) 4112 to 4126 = -0.38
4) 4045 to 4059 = -0.04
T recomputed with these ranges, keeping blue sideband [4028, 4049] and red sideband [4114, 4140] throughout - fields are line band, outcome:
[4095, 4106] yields -0.05 mag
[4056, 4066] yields -0.01 mag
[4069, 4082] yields -0.06 mag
